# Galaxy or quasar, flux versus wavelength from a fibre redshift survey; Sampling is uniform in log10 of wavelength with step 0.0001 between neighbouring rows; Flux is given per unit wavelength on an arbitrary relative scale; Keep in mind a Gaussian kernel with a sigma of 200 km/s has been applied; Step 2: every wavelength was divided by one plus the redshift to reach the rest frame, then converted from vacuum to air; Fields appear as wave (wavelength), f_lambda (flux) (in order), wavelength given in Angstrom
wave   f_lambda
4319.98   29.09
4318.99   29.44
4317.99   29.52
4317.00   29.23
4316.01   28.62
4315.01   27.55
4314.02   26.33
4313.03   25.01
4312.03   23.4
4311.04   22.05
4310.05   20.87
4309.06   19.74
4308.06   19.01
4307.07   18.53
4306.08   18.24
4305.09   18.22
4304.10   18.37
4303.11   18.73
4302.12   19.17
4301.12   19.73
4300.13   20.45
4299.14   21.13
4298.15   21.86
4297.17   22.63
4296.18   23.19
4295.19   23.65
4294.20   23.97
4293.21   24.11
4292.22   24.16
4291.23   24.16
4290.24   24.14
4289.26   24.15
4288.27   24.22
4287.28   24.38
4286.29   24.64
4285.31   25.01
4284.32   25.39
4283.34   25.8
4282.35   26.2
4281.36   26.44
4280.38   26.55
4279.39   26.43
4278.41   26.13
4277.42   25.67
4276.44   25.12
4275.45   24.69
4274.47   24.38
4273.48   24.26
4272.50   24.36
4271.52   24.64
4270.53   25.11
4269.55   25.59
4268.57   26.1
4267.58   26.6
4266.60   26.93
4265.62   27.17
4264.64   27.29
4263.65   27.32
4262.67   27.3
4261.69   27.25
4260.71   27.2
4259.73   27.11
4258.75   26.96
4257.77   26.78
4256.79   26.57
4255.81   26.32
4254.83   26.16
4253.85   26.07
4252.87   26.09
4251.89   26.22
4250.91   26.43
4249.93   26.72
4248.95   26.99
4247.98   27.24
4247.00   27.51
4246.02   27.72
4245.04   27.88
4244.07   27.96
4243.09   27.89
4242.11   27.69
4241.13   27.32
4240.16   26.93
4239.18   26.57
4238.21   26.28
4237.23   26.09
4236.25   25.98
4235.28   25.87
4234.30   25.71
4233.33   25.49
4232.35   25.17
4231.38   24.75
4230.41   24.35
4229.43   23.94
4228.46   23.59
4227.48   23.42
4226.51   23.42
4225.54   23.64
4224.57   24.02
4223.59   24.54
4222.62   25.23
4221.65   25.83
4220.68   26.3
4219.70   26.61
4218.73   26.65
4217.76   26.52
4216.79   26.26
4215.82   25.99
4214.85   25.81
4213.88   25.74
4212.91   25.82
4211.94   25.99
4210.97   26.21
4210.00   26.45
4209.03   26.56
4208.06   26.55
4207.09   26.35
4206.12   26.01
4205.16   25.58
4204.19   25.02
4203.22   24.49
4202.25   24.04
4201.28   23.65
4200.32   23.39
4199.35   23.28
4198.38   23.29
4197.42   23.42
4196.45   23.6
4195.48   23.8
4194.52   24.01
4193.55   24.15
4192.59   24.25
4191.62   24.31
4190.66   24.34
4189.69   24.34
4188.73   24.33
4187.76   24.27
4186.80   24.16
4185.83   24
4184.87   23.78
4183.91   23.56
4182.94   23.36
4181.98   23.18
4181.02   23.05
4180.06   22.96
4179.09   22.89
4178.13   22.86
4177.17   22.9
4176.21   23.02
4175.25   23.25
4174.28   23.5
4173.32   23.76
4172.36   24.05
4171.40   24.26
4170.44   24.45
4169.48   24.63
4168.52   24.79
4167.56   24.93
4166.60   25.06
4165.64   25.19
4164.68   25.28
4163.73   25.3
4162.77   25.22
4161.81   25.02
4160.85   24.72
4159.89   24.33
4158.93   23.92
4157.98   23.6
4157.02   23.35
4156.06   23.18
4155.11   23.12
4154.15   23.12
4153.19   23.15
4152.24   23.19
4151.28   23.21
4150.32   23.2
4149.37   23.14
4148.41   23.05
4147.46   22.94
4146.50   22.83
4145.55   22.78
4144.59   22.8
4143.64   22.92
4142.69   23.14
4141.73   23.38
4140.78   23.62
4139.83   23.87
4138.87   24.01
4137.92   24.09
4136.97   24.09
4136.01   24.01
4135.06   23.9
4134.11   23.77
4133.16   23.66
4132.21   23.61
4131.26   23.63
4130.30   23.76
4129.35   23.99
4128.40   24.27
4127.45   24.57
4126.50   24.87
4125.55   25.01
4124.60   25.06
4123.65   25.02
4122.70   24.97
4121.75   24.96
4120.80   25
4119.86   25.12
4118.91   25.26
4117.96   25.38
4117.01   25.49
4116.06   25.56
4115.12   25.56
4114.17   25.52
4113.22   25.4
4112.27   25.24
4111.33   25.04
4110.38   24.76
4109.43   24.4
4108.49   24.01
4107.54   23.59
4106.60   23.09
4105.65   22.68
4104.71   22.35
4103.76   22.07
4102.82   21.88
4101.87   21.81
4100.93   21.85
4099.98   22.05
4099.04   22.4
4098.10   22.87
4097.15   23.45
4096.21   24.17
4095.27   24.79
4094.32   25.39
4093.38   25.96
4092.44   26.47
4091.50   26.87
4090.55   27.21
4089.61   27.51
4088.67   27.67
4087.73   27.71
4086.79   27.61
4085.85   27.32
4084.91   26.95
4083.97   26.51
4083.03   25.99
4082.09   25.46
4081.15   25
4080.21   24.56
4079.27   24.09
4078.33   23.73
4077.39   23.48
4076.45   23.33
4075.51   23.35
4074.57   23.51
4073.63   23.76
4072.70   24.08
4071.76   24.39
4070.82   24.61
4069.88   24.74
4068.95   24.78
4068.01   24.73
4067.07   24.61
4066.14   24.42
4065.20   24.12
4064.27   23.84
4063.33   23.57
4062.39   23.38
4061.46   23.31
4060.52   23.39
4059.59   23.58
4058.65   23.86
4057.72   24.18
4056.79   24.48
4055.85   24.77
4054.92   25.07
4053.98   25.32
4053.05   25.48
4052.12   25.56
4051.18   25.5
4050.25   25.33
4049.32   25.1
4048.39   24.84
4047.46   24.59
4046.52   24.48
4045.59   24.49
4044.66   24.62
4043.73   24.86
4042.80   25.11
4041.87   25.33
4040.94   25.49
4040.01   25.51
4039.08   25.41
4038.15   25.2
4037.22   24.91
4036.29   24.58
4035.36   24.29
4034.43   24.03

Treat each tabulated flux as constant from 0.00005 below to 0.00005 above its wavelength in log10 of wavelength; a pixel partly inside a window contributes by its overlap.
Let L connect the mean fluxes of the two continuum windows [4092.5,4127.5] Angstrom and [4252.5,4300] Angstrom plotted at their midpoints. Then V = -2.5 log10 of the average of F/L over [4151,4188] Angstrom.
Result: 0.03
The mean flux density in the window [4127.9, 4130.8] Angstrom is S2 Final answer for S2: 24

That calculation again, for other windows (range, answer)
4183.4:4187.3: 23.9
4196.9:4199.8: 23.3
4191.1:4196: 24.1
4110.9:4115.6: 25.4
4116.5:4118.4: 25.4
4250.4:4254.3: 26.2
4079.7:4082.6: 25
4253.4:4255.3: 26.1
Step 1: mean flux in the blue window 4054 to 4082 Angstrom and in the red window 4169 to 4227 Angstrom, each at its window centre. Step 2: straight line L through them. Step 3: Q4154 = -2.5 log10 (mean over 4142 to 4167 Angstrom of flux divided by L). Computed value 0.03 mag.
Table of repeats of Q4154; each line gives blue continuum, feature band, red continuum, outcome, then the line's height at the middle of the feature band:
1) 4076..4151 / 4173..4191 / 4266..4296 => 0.052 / 24.7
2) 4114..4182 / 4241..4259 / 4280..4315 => -0.166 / 23.1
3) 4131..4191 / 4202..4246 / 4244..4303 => -0.050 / 24.6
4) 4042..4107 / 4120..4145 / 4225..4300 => 0.034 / 24.9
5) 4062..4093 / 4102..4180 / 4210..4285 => 0.064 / 25.5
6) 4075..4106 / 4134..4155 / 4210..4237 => 0.071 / 24.9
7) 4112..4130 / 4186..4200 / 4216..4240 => 0.056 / 25.2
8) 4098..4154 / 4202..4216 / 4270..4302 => -0.077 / 24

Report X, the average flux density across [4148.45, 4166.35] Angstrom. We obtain 23.9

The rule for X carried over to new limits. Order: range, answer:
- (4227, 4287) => 26.1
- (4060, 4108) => 24.4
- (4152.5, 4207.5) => 24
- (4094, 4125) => 24.1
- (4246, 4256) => 26.6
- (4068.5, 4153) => 24.4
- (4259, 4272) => 26.6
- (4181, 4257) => 25.4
